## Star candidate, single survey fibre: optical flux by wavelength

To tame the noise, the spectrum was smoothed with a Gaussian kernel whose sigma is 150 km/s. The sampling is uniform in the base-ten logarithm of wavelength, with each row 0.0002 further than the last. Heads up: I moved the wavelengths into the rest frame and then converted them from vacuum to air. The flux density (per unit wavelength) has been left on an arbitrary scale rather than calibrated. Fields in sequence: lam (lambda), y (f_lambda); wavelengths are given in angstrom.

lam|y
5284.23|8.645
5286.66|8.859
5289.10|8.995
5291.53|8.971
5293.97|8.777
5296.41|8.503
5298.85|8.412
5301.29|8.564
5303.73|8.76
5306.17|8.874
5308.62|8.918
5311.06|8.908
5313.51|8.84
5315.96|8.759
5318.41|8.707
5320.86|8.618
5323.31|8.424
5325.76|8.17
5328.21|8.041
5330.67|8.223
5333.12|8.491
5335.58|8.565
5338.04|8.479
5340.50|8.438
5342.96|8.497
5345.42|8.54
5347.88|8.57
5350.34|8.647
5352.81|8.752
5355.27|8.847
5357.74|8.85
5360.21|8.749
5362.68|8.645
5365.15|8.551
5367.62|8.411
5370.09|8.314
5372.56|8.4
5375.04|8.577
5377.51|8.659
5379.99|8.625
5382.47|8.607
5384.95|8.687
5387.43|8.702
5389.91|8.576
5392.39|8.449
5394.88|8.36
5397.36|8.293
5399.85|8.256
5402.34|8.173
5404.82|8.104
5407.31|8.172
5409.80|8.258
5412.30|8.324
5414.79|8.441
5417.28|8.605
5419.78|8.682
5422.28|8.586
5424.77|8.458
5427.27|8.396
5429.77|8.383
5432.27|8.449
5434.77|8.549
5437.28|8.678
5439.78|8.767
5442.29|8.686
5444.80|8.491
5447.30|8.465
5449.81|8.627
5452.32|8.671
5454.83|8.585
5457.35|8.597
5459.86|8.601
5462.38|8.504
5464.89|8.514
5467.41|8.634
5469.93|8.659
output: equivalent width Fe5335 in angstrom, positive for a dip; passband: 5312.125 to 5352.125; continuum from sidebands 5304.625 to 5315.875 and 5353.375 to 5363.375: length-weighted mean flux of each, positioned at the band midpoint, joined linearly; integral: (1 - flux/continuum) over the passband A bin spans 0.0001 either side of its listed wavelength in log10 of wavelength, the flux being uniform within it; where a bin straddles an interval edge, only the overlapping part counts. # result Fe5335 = 1.45 angstrom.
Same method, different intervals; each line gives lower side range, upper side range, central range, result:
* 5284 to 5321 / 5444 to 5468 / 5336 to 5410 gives 1.4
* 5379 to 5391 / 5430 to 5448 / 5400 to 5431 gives 0.8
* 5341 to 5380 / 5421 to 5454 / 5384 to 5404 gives 0.4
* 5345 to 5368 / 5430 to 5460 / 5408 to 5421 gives 0.3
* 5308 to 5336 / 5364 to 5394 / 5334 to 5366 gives -0.3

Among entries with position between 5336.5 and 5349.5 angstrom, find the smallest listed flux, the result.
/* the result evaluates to 8.438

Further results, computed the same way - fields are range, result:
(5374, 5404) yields 8.173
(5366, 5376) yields 8.314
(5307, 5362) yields 8.041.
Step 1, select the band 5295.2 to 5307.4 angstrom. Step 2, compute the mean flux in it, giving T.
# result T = 8.62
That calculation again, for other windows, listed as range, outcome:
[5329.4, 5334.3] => 8.35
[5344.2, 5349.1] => 8.56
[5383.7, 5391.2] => 8.66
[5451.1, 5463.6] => 8.59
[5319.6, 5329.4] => 8.32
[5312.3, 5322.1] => 8.73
